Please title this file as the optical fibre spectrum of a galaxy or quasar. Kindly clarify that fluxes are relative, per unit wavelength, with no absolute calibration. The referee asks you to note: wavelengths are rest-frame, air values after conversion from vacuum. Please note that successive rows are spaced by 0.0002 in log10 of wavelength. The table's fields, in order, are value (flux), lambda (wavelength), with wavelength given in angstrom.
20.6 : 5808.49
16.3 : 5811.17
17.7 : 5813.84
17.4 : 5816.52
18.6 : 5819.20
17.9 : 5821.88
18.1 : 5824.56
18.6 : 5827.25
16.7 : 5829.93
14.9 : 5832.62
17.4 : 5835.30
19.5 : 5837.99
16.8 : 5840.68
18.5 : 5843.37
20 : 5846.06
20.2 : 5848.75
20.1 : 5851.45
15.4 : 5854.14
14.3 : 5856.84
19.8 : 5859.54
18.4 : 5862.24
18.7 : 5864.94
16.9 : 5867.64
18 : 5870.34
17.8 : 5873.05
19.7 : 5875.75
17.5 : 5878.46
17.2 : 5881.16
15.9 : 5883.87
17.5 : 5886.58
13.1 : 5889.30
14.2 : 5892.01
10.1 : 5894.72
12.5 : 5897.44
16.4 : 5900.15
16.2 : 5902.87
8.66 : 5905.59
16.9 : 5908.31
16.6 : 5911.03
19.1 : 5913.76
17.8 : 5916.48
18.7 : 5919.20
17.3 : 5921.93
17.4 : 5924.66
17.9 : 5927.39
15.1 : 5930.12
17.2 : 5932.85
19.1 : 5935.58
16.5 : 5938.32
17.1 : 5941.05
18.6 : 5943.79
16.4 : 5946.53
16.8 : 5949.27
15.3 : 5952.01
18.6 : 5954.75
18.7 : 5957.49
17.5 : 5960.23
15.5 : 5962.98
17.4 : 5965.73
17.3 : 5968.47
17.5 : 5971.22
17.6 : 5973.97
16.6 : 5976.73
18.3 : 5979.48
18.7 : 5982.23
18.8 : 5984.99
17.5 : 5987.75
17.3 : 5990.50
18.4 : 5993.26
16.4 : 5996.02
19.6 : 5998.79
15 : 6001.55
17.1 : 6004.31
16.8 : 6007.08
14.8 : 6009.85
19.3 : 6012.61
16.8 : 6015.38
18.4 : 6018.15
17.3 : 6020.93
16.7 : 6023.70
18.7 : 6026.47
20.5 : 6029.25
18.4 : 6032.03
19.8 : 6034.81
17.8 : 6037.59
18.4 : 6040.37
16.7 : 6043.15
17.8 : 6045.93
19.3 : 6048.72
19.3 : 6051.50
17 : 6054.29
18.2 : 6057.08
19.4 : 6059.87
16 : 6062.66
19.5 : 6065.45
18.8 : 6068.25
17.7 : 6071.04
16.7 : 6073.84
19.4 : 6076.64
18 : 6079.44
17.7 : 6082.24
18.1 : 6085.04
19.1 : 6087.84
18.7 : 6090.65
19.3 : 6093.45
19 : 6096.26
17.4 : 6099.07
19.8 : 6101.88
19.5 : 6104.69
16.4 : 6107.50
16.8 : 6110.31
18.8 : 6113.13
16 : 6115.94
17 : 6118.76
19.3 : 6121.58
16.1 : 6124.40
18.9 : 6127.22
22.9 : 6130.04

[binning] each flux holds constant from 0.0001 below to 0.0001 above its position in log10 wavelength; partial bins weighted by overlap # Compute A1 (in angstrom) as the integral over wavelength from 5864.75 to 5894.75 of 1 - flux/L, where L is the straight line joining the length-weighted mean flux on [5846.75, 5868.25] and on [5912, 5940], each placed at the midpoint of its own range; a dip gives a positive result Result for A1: 2.26 angstrom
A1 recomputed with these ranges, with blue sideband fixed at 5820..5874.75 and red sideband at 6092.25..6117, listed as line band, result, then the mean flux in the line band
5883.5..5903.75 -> 4.04 angstrom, 14.4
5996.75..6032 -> 0.90 angstrom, 17.6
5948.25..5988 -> 1.19 angstrom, 17.5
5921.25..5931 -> 0.54 angstrom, 17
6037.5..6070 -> -0.19 angstrom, 18.2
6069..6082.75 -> 0.11 angstrom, 18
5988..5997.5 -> 0.33 angstrom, 17.4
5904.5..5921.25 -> 1.41 angstrom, 16.5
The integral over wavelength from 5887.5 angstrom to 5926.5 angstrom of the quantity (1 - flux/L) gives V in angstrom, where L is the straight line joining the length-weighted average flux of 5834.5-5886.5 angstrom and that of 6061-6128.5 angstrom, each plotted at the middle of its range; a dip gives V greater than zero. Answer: 5.6 angstrom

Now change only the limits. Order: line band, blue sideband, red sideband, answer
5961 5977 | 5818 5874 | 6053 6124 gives 0.9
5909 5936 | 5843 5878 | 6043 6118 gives 1.0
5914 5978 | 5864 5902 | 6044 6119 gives -2.3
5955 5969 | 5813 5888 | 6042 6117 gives 0.5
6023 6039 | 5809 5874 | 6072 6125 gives -0.6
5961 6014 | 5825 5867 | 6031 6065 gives 2.2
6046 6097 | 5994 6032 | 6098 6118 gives -2.0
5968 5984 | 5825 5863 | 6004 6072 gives 0.2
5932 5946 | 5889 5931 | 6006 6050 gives -1.3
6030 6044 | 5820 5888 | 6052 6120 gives -0.3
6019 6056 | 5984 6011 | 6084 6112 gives -1.3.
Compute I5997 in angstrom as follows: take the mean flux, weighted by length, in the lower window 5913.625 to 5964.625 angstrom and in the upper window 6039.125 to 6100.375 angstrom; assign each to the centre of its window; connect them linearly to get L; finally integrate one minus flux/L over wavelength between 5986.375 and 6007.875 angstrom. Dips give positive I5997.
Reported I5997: 0.6 angstrom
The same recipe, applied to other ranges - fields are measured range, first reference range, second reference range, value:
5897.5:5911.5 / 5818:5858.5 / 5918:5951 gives 2.28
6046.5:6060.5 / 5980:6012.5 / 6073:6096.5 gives -0.36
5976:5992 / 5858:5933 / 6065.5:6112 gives -0.55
